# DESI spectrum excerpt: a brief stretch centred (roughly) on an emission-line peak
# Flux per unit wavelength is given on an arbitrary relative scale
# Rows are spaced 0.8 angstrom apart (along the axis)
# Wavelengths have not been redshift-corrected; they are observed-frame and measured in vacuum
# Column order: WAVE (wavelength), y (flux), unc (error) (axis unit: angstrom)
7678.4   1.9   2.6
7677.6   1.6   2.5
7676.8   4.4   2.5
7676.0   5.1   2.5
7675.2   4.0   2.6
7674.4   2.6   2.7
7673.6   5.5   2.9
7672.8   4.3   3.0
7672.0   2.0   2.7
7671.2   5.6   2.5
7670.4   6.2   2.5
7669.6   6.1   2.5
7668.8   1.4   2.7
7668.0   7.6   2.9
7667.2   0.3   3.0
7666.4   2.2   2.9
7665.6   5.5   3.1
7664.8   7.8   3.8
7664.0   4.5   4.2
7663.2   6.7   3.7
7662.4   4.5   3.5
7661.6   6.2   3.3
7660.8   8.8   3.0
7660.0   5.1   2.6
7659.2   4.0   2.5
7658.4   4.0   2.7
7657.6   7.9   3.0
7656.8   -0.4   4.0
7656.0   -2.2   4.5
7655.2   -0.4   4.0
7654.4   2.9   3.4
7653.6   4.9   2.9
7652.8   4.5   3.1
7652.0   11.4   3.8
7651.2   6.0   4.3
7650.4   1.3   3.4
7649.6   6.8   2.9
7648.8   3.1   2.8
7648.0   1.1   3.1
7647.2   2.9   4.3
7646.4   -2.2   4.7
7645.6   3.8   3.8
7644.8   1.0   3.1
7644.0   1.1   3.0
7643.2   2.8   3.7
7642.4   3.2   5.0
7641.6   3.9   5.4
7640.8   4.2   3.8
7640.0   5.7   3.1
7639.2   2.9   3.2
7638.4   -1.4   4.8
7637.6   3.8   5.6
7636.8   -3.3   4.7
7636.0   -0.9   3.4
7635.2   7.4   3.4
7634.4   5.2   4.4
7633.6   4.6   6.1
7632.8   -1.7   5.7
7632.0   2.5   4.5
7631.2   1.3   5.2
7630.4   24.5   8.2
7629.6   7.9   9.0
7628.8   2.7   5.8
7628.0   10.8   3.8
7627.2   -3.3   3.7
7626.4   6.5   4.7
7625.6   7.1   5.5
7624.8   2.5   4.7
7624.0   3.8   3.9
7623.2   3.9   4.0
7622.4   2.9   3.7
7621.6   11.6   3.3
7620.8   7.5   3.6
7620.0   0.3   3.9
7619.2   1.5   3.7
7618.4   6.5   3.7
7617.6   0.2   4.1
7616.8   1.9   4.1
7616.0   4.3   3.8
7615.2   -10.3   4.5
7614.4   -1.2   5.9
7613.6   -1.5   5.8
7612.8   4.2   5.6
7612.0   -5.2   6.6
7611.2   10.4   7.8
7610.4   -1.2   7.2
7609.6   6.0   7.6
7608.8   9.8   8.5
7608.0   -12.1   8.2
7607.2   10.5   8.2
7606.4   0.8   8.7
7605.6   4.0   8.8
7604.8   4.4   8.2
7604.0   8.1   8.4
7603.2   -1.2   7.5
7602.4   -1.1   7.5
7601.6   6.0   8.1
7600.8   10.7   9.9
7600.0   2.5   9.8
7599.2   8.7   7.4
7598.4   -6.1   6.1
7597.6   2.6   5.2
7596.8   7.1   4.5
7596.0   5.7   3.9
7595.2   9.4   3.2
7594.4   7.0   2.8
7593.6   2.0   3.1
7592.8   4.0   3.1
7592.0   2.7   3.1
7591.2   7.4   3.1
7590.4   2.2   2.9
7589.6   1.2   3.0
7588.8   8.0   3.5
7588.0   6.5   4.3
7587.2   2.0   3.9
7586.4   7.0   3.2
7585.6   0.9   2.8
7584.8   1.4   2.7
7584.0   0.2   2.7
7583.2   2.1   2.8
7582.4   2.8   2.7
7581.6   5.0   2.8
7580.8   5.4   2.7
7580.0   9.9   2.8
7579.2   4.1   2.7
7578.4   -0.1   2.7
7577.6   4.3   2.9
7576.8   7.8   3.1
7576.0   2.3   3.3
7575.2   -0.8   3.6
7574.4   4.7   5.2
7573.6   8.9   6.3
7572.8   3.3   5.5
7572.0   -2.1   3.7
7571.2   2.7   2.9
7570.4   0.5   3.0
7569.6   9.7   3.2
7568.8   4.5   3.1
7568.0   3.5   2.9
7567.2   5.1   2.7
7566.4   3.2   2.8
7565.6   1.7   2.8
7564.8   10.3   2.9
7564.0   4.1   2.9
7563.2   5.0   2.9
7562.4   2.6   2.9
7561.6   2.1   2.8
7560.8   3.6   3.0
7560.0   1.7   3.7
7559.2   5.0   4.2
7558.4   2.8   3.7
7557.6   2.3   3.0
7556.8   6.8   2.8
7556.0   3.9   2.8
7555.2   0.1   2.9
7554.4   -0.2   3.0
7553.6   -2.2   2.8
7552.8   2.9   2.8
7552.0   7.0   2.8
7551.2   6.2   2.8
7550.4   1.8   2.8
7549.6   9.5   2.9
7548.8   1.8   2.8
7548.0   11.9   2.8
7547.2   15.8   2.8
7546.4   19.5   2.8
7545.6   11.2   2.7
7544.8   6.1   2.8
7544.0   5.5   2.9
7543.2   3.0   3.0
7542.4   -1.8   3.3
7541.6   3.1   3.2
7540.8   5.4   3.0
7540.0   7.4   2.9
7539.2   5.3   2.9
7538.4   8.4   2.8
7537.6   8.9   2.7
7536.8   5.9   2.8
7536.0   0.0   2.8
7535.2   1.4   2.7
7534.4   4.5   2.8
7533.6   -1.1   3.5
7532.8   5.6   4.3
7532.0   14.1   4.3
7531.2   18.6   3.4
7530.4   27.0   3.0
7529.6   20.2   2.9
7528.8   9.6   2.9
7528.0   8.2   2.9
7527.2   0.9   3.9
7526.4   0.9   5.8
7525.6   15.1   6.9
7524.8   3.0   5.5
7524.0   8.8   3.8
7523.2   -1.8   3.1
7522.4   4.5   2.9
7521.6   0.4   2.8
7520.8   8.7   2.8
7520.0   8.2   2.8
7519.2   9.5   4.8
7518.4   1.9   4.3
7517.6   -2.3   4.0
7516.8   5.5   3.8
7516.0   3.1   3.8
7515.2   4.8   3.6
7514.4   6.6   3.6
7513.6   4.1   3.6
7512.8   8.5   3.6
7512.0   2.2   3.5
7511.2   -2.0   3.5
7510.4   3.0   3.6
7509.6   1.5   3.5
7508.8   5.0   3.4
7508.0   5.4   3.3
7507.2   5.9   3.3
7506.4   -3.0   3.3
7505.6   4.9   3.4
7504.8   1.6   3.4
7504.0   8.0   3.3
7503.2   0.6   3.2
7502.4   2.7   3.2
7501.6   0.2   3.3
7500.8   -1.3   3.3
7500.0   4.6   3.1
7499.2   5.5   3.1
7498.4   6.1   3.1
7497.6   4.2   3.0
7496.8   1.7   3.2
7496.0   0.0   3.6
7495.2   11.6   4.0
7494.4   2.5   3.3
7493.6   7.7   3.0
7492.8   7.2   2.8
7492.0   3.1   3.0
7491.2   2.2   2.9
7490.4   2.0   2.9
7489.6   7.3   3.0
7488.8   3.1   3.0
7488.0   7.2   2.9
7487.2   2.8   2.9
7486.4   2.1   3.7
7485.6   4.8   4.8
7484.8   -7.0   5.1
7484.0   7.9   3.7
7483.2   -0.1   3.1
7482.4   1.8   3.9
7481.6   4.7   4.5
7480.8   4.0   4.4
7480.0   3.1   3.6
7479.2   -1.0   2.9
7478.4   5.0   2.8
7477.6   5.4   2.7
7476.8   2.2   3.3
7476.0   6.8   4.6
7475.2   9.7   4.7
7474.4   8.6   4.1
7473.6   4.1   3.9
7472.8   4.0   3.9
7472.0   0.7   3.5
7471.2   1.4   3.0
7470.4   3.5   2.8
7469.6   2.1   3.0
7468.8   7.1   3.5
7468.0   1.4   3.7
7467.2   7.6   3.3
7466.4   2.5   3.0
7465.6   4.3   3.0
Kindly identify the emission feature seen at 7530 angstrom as [S II] 6716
